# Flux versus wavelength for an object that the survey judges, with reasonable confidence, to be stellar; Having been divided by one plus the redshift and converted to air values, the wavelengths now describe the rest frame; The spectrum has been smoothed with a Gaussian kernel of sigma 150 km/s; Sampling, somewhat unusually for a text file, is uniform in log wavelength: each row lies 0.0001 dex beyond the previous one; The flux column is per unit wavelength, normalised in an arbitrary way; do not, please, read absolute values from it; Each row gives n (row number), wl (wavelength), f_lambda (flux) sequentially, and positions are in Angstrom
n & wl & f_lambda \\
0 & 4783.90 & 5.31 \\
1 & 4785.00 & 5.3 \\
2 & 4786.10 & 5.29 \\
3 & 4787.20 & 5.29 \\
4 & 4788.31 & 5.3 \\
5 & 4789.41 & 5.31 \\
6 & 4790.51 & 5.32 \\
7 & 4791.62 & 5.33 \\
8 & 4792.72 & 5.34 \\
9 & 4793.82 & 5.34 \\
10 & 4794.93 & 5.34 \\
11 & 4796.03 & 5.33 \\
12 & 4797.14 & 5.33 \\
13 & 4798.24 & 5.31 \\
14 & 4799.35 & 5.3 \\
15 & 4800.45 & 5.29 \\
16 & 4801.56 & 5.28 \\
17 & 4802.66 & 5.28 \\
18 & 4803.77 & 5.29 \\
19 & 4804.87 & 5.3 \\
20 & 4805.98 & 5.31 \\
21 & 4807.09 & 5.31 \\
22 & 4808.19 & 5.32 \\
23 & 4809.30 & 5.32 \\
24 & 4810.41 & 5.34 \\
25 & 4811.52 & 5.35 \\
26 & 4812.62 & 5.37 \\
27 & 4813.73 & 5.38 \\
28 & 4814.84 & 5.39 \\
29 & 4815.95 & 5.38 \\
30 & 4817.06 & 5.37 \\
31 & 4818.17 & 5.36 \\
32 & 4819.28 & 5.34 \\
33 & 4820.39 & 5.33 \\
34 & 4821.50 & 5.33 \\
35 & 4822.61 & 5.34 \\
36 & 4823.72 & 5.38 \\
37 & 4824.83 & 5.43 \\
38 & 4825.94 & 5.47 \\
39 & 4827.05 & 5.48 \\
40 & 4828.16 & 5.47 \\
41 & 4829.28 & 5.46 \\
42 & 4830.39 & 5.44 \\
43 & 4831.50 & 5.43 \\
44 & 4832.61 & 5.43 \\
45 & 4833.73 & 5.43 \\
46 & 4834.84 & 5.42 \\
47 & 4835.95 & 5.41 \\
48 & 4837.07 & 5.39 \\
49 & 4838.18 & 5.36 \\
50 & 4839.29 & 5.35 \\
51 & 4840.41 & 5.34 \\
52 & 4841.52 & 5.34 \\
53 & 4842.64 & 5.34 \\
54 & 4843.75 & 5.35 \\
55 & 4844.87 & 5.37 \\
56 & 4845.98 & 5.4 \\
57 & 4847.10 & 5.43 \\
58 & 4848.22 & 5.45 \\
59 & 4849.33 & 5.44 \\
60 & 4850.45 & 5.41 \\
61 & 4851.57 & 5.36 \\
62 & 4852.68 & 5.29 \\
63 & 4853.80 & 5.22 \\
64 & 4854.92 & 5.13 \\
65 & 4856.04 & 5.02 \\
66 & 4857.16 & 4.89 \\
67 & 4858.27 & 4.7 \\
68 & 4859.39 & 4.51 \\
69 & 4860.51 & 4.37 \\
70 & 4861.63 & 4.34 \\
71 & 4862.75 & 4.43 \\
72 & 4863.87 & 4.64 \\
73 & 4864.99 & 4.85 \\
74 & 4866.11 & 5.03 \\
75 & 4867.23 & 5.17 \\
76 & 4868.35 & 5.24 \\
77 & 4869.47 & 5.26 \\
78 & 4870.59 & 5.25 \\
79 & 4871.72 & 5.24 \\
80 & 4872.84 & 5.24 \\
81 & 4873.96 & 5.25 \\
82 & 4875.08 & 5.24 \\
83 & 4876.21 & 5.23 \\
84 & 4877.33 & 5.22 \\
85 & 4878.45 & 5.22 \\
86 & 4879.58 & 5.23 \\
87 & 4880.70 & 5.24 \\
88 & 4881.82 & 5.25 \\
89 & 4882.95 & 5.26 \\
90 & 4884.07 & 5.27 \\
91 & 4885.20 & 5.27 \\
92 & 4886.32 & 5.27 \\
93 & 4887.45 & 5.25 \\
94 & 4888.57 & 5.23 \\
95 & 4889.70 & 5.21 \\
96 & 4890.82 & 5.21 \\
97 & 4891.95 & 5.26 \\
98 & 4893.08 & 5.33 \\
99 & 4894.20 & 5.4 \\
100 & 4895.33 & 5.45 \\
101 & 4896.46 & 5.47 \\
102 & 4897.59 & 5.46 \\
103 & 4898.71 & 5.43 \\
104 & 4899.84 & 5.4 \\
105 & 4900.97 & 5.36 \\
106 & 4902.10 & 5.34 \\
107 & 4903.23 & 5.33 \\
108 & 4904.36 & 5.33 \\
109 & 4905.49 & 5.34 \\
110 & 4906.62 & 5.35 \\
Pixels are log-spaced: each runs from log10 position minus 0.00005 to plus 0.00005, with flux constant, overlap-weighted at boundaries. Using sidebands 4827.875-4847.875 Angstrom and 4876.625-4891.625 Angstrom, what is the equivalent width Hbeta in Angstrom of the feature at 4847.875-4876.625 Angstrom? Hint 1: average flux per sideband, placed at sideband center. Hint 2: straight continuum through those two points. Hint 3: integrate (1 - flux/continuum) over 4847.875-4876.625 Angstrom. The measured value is 1.5 Angstrom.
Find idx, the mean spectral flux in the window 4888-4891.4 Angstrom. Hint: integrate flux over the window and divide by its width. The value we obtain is 5.22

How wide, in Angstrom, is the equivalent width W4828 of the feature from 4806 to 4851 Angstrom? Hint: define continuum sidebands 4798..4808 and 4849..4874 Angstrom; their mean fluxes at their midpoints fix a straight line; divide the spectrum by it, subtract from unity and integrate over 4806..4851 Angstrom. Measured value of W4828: -1.9 Angstrom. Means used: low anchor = 5.3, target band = 5.39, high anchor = 5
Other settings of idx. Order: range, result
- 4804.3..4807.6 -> 5.31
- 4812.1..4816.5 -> 5.37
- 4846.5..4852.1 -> 5.41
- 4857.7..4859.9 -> 4.62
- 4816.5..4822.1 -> 5.34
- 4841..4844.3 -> 5.34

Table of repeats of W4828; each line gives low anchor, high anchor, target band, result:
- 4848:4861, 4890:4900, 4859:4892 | 0.9 Angstrom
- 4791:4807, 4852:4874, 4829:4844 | -0.9 Angstrom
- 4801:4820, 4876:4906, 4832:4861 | 0.5 Angstrom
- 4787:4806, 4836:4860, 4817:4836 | -0.5 Angstrom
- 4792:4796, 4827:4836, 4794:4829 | 0.3 Angstrom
